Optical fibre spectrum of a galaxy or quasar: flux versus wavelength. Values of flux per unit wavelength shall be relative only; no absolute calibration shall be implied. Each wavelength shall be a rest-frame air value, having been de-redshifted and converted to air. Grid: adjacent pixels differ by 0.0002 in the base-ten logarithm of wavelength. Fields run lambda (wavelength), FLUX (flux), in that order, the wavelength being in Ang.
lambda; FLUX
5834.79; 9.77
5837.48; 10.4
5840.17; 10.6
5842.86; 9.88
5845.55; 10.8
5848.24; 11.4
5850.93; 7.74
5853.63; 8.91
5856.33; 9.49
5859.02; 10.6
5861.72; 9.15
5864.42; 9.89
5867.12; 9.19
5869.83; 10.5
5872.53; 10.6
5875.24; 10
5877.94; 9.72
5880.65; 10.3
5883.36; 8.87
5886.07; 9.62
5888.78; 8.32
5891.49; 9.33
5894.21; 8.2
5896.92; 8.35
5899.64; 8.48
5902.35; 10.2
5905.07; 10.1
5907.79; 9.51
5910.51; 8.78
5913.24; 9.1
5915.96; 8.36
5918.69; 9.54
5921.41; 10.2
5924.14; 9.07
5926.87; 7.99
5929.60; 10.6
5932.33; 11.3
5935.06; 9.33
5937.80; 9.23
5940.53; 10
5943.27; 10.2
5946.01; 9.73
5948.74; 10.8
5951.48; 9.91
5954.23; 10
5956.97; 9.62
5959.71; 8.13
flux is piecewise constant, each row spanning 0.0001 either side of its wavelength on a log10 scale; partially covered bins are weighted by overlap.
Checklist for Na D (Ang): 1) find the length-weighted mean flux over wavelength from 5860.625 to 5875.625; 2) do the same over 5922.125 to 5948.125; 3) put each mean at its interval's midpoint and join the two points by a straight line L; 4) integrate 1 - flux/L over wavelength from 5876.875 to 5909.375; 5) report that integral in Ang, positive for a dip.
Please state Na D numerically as 1.98 Ang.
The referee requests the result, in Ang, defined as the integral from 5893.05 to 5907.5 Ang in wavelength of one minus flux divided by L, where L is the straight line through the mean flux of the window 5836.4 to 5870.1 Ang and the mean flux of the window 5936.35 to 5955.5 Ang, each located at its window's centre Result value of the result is 1.18 Ang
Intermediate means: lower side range 9.86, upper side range 9.98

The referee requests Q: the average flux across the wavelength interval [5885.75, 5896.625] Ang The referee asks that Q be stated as 8.75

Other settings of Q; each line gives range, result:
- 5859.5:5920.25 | 9.39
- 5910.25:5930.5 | 9.19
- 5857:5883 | 9.94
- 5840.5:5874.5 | 9.87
